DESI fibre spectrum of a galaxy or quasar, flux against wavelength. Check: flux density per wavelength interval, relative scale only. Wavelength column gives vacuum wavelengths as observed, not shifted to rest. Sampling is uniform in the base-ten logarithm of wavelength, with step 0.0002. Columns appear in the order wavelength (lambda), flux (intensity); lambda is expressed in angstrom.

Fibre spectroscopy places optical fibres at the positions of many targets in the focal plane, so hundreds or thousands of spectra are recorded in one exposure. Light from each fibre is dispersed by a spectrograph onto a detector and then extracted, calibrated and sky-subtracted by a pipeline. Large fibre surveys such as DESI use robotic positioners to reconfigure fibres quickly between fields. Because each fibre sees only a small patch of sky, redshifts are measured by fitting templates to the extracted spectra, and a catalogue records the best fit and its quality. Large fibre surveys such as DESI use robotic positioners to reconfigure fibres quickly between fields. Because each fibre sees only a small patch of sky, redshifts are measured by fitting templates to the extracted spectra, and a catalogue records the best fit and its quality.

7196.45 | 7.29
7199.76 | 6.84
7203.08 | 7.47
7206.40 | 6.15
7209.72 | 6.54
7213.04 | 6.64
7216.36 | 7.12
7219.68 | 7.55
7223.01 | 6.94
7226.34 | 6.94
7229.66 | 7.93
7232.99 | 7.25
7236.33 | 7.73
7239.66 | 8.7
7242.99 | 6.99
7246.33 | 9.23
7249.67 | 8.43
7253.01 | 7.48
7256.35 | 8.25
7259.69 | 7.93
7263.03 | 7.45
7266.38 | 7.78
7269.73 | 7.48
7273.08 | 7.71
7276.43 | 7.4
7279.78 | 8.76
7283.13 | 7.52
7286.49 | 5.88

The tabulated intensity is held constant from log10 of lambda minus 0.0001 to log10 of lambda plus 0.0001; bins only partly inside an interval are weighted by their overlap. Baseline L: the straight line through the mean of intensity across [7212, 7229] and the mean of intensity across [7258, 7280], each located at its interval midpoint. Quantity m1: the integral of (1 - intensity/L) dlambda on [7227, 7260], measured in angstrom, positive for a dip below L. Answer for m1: -2.5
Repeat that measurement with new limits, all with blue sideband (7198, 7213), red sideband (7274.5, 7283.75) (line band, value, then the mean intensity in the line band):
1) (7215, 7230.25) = -0.5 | 7.26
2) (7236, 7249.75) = -1.7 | 8.24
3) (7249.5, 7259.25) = -0.6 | 7.98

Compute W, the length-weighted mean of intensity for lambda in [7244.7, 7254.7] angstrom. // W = 8.37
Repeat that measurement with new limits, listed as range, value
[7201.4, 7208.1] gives 6.8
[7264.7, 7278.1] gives 7.59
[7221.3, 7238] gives 7.36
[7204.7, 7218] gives 6.61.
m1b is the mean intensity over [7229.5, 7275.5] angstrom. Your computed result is 7.87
